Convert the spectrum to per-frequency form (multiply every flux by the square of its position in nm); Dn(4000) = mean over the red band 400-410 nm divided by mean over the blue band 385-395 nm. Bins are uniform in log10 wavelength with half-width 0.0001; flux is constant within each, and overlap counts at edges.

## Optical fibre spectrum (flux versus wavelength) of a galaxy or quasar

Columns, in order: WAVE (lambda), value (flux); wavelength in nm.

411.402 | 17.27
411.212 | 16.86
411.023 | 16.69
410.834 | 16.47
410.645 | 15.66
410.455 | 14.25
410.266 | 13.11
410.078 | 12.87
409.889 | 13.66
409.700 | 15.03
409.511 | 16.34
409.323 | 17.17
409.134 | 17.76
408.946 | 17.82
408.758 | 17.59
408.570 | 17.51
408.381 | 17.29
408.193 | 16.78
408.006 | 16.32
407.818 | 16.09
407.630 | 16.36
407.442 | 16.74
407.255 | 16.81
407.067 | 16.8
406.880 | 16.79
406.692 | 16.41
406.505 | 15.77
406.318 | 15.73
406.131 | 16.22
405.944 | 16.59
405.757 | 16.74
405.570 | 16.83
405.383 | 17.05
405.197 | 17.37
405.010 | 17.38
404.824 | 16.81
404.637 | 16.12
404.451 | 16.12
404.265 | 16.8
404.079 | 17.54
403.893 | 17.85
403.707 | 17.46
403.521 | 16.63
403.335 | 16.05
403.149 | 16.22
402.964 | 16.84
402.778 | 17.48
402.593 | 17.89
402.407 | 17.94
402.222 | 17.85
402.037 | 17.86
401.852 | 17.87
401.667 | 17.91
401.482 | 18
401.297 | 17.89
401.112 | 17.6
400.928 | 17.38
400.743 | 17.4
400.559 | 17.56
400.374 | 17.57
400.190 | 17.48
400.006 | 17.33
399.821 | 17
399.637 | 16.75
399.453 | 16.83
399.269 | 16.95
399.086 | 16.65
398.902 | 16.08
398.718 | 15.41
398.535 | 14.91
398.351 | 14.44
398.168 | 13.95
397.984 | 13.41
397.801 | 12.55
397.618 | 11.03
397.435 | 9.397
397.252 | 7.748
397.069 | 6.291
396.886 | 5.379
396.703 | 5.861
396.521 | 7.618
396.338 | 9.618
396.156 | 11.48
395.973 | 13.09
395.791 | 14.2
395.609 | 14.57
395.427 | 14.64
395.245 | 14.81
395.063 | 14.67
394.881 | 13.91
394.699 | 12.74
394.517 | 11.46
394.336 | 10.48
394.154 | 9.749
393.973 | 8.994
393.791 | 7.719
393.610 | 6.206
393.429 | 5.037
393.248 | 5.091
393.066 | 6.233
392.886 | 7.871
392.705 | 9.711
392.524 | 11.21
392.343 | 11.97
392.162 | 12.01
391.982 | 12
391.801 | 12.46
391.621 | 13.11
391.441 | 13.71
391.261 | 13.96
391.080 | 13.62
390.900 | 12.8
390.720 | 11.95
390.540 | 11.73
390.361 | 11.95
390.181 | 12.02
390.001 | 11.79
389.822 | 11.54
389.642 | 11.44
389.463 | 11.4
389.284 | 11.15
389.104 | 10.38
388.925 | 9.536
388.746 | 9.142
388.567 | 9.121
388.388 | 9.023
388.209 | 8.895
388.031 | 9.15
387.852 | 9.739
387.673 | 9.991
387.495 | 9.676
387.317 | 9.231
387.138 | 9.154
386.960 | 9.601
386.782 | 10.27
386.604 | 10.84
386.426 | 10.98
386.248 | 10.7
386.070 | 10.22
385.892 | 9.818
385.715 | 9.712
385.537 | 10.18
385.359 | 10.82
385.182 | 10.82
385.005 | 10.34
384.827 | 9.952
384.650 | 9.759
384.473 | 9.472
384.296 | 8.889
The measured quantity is 1.75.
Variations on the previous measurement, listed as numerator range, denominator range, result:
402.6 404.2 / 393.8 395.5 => 1.47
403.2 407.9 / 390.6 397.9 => 1.65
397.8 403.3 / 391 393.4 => 1.62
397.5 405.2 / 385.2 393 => 1.63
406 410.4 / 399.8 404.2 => 0.96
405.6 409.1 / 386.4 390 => 1.83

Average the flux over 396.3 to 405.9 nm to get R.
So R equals 15.5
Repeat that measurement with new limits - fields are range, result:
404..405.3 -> 16.9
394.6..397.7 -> 11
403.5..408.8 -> 16.8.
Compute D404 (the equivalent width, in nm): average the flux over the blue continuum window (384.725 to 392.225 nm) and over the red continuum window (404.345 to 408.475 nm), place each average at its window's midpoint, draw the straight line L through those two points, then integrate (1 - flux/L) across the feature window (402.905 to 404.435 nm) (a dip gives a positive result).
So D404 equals -0.11 nm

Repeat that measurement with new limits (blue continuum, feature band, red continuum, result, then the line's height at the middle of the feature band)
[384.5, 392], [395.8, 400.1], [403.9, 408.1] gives 0.44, 14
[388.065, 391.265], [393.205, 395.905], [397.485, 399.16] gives 0.38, 12.8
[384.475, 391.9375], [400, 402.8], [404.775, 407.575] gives -0.48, 15.1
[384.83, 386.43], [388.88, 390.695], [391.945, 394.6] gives -0.33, 9.6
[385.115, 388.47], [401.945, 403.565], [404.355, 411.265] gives -0.27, 14.8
